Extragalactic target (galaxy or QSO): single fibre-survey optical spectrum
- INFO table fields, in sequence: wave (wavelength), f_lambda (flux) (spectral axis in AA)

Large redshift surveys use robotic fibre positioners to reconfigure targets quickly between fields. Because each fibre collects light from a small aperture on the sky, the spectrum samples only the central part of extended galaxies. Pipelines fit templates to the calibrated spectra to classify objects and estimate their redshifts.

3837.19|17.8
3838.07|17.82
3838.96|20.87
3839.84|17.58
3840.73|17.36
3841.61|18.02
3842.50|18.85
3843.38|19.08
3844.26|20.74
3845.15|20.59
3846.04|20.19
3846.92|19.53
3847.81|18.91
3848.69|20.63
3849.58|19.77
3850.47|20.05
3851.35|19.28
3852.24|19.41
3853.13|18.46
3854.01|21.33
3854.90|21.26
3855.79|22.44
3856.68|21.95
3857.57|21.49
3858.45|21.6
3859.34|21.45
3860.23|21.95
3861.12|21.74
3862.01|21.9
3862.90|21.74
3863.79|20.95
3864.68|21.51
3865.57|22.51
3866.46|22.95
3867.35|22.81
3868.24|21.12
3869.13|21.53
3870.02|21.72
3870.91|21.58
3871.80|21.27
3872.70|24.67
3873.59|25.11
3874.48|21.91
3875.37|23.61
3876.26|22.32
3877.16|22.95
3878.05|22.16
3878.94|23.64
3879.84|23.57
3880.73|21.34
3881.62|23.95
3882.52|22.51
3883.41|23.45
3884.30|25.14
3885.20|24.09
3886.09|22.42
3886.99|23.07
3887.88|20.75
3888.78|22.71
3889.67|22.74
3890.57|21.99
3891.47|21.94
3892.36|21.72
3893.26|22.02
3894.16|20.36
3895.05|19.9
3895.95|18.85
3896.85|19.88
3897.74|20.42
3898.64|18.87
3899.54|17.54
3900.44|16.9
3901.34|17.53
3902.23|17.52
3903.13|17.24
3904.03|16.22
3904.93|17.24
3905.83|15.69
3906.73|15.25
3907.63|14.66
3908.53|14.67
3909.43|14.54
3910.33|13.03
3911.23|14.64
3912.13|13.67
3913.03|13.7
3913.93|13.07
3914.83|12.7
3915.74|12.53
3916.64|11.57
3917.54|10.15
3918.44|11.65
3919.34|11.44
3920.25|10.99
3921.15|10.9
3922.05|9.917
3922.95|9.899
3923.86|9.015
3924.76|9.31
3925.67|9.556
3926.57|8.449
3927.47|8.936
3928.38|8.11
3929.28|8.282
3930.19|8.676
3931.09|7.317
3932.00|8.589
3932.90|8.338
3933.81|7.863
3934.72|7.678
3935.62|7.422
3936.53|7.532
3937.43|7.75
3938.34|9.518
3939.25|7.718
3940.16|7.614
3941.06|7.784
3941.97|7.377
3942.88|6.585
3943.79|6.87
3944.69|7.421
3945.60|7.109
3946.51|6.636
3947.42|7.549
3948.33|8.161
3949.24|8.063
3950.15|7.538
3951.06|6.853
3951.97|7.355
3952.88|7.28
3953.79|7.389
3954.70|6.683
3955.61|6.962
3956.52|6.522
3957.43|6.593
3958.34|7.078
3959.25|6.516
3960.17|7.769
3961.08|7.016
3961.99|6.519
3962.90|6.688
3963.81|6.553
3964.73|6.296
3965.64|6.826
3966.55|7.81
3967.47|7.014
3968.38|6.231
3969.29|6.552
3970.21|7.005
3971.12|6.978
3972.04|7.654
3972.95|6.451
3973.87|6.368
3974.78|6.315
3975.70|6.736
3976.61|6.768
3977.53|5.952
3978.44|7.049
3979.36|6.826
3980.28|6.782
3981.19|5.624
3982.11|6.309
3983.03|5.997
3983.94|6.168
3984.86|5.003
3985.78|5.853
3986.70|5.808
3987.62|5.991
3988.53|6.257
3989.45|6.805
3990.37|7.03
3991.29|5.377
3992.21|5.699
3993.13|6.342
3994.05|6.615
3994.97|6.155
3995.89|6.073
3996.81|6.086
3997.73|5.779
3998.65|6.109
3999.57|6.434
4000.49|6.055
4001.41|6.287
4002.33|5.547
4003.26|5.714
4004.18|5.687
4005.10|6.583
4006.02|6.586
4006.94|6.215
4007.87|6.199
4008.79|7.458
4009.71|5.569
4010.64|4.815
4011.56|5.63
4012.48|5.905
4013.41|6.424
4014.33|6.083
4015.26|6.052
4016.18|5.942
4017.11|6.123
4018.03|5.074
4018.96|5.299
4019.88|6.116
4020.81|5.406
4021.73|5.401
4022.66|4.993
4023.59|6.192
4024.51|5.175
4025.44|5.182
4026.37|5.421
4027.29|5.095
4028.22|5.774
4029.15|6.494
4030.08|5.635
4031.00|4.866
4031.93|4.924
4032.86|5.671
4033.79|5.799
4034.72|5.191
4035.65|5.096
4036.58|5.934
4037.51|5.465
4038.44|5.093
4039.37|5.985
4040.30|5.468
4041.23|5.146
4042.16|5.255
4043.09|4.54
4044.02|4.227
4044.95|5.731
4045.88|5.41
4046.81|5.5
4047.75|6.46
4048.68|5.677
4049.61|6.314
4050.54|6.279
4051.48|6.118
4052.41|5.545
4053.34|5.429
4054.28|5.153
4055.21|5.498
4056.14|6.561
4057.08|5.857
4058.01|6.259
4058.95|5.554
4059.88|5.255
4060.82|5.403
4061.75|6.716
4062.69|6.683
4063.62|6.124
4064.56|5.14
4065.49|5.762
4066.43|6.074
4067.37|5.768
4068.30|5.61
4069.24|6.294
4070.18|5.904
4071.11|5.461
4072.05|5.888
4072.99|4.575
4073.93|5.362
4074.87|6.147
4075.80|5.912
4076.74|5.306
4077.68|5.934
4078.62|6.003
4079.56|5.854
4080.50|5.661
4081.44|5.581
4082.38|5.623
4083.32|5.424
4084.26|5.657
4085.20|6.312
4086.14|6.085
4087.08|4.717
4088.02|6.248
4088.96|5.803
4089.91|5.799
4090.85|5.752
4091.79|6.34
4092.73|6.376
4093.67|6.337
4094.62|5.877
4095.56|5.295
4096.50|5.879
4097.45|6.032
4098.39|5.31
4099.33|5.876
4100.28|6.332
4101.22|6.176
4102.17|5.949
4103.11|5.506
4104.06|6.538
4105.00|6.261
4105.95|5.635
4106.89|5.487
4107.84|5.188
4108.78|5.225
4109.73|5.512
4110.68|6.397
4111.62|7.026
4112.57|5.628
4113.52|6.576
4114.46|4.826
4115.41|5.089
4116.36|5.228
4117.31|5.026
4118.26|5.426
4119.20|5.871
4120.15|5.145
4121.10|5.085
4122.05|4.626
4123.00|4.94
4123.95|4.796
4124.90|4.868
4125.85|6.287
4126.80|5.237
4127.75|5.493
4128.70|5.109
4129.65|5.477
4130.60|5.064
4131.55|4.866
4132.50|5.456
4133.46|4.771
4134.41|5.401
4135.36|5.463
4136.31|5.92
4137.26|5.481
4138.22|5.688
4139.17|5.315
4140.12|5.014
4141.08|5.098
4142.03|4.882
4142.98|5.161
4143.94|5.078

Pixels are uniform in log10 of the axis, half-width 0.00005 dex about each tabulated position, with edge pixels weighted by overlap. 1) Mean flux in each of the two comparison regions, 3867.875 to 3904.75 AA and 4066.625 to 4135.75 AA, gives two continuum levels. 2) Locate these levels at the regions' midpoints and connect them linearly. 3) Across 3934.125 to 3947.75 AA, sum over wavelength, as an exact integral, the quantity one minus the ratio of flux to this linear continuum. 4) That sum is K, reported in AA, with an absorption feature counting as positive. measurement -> 7.7 AA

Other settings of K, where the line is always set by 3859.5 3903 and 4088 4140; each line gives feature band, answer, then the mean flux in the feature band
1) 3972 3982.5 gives 5.9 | 6.53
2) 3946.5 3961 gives 8.2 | 7.19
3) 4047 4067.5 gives 7.8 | 5.89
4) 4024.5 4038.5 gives 7.2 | 5.44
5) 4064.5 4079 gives 4.8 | 5.71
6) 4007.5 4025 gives 9.3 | 5.78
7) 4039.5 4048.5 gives 4.4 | 5.34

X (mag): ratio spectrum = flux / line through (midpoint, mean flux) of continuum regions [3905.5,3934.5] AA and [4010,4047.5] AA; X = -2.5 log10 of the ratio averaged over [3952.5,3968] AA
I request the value 0.29 mag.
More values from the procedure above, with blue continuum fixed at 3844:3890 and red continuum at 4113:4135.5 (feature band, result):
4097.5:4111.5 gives 0.12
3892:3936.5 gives 0.39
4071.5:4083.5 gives 0.41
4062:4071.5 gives 0.45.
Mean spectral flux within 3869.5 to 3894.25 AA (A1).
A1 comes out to 22.7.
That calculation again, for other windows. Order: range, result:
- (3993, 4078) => 5.75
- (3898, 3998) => 8.85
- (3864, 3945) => 15.9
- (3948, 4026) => 6.35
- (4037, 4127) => 5.68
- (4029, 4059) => 5.57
